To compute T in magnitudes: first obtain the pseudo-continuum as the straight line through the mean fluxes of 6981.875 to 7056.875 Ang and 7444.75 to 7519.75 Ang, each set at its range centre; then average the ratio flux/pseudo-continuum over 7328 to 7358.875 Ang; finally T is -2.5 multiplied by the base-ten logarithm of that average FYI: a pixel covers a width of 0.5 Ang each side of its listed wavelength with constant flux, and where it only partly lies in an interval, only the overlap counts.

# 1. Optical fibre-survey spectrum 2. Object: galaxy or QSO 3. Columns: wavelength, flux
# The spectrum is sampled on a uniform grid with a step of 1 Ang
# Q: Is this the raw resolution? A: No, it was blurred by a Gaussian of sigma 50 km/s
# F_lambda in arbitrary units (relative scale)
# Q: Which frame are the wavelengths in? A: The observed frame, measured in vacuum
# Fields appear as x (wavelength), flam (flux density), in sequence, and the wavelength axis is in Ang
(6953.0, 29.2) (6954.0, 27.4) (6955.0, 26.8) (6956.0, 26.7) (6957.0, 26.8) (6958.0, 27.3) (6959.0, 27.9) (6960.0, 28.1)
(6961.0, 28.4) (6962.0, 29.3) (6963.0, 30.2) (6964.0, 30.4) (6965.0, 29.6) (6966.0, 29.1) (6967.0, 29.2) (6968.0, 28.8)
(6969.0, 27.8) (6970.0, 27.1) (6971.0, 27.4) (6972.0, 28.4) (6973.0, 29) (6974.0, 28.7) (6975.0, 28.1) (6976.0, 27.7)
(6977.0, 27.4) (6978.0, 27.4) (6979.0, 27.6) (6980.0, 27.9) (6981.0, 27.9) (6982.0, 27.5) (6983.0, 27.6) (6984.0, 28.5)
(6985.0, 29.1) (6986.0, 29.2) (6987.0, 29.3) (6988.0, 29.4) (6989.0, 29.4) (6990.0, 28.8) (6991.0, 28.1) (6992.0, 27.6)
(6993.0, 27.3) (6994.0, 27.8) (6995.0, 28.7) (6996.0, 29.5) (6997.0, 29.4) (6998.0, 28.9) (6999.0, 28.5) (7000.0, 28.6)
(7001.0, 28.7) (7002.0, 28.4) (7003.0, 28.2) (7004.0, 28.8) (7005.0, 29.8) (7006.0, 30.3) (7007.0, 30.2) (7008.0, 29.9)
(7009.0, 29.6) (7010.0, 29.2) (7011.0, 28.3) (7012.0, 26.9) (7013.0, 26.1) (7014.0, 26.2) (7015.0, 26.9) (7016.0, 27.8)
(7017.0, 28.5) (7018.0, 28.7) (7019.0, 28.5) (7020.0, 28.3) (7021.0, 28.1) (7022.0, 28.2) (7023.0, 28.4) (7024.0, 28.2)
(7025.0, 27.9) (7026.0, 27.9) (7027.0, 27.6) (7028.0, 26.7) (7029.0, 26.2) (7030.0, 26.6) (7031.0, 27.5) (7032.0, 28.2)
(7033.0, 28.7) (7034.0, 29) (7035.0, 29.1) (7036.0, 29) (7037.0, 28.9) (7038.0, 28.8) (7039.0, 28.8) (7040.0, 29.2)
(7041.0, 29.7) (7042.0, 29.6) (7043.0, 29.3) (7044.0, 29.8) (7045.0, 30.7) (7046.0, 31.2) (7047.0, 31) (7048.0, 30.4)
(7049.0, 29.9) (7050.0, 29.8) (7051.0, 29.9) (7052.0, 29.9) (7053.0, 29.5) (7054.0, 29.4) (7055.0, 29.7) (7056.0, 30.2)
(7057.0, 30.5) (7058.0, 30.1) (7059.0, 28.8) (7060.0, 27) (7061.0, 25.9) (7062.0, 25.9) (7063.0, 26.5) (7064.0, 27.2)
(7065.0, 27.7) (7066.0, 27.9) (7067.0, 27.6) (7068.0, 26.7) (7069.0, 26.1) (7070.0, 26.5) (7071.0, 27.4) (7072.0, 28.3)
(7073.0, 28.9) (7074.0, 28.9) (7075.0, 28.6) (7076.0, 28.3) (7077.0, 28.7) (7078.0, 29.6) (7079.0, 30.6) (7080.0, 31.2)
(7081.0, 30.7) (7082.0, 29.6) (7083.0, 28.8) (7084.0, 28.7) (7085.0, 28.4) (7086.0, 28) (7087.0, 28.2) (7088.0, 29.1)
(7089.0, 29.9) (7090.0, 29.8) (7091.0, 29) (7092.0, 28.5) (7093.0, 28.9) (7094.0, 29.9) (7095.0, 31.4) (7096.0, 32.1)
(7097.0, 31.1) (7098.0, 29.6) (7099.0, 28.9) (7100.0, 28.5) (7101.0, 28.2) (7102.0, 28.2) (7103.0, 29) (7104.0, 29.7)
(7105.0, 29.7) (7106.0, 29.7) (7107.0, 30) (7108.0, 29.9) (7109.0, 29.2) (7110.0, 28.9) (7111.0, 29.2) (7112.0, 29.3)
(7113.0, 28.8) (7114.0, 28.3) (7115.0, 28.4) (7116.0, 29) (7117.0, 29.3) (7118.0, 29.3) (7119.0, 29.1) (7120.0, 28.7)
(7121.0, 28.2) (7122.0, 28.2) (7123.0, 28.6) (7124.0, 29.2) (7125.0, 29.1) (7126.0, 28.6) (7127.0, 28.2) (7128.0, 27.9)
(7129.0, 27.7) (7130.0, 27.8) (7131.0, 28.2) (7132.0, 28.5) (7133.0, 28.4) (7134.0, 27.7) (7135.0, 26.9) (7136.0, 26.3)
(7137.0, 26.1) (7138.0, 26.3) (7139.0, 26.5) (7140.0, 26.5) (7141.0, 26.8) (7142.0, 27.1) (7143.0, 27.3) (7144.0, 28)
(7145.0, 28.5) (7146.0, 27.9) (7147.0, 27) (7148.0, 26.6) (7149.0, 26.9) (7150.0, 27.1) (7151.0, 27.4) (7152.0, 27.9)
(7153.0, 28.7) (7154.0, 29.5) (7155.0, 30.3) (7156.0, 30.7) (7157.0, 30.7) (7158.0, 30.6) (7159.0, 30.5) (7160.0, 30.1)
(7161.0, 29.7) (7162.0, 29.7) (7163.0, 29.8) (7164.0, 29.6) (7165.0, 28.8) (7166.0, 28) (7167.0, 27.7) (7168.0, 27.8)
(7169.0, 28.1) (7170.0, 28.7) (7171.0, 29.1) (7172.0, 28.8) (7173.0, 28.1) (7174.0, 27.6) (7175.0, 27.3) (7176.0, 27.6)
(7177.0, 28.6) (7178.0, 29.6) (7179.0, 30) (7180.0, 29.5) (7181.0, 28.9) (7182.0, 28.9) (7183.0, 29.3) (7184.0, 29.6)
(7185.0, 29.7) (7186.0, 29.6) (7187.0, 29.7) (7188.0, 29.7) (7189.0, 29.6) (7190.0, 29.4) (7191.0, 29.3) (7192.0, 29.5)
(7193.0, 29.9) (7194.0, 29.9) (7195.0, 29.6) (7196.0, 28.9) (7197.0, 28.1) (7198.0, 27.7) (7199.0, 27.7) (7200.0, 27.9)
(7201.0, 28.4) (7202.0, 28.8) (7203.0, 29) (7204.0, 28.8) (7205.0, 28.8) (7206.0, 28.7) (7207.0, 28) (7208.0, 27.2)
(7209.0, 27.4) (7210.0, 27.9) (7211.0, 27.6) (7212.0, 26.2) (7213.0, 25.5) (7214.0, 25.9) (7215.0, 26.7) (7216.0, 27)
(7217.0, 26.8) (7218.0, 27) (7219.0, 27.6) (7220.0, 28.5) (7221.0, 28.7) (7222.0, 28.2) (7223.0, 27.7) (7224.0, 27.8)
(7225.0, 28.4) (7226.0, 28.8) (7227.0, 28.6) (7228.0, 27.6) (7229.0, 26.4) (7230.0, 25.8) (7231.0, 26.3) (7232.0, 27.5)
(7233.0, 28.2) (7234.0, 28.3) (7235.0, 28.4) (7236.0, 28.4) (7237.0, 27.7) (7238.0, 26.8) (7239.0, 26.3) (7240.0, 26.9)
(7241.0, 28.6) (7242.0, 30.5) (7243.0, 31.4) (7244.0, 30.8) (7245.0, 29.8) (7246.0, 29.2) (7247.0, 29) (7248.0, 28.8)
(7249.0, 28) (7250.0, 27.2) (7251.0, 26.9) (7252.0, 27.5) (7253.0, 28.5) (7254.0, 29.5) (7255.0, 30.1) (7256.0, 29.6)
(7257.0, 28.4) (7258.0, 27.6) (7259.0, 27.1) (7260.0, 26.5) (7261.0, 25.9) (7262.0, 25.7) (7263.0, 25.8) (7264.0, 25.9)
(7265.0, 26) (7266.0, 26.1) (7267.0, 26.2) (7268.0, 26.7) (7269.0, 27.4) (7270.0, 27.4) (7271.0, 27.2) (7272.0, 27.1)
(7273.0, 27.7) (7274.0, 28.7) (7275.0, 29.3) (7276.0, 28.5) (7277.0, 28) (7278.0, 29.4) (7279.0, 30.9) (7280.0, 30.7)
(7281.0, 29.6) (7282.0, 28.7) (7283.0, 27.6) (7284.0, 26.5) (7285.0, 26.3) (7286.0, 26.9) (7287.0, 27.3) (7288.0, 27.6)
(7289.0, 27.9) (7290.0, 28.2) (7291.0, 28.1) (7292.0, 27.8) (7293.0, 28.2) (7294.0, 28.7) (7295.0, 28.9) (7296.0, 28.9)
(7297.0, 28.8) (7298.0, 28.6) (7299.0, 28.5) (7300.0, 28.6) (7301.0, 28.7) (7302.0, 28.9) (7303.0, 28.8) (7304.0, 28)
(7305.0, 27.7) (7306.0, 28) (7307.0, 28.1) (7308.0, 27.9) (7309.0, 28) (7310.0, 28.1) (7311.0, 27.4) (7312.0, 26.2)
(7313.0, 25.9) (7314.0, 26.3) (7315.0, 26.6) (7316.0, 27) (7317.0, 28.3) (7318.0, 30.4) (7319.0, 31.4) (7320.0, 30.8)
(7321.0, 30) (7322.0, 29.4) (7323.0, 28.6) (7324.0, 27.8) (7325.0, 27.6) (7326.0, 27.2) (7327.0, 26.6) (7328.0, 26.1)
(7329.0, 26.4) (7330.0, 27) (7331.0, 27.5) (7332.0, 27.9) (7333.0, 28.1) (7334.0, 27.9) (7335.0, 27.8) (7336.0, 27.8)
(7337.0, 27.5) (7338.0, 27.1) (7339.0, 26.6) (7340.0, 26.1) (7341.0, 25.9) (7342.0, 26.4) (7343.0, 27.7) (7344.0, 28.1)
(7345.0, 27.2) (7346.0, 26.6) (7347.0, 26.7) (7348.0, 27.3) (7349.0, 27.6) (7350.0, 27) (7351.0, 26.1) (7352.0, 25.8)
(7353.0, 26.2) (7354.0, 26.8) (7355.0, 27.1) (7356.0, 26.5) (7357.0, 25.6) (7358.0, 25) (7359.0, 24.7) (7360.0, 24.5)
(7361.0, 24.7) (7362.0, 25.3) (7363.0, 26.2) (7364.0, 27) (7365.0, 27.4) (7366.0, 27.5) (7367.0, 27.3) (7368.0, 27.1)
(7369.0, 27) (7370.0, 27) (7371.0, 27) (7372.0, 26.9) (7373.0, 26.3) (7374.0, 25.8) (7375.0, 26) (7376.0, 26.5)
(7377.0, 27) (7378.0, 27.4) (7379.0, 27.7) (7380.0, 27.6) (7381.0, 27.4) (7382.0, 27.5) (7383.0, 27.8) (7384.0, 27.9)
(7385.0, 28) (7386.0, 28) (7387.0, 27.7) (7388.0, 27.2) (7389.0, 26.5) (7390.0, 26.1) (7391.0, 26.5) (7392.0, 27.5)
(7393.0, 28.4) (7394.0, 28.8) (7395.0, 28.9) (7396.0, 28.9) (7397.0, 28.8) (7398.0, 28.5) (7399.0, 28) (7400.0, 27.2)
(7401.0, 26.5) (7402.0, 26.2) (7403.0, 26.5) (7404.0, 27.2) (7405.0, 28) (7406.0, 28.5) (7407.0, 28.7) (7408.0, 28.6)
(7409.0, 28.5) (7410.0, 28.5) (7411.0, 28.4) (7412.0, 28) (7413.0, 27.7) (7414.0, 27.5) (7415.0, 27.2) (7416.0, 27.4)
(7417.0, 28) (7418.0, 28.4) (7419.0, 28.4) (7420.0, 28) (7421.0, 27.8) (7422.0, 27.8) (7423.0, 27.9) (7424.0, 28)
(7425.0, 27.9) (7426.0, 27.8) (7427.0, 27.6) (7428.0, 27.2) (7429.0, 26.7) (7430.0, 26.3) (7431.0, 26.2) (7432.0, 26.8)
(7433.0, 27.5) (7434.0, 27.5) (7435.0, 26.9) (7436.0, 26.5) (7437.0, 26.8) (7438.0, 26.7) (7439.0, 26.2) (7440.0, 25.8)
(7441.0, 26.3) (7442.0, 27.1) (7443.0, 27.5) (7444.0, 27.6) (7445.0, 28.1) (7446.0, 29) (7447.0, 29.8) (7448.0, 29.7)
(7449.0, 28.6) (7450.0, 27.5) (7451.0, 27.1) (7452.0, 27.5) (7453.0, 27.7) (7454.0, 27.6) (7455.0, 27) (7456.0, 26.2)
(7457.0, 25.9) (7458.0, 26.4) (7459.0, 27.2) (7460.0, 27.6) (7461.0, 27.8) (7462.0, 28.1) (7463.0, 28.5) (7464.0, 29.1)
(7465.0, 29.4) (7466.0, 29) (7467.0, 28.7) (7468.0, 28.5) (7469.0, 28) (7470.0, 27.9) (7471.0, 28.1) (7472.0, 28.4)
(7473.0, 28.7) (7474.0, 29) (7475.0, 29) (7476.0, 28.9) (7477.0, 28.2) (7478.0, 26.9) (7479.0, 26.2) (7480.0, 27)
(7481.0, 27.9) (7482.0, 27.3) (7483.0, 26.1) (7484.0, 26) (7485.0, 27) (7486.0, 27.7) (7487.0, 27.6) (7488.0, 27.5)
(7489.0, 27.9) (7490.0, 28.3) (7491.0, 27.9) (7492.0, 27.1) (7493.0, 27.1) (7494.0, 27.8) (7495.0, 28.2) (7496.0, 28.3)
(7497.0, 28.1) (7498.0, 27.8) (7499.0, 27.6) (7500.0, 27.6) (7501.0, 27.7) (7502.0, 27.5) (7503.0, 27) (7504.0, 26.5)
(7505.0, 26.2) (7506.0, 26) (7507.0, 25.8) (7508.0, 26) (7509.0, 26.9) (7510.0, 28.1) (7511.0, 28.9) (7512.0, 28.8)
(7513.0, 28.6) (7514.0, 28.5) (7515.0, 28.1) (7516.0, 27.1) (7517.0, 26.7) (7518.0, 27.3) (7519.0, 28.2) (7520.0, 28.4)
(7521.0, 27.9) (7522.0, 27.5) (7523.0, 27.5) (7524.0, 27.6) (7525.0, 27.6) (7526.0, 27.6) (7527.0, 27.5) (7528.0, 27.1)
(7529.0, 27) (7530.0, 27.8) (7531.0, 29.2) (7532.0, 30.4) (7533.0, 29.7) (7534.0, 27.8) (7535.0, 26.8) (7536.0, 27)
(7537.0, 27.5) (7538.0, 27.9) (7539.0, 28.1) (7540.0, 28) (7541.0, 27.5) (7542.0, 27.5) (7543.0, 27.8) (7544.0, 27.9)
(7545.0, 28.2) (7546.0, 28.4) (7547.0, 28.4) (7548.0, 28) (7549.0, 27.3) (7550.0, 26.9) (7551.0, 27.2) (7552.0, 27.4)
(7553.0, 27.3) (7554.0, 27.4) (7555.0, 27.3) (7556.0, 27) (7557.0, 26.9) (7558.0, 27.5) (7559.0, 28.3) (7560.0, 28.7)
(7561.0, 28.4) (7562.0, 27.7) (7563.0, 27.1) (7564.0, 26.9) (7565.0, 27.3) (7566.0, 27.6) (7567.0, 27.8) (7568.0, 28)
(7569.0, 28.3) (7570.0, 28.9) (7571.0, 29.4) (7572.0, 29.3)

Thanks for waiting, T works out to 0.05 mag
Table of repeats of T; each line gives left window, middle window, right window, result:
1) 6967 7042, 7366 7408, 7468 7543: 0.016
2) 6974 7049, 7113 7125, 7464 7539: -0.015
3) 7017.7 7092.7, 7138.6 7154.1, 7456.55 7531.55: 0.041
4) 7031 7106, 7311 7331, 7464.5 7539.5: 0.016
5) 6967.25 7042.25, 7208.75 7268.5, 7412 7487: 0.011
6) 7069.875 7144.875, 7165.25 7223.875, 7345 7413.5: -0.007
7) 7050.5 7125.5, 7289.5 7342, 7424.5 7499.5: 0.007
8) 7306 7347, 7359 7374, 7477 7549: 0.048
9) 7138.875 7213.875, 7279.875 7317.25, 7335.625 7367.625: -0.031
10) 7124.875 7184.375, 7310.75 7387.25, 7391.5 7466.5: 0.030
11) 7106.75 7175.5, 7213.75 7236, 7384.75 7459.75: 0.022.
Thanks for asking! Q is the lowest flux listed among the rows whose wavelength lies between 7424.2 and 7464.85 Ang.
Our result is 25.8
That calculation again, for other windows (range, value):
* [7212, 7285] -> 25.5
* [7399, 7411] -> 26.2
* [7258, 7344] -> 25.7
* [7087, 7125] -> 28.2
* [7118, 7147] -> 26.1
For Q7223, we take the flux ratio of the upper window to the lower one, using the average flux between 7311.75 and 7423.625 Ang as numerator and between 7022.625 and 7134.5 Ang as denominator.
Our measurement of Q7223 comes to 0.9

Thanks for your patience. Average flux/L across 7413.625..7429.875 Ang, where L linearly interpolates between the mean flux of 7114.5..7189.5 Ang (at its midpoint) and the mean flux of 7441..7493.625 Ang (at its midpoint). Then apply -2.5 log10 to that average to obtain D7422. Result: 0.01 mag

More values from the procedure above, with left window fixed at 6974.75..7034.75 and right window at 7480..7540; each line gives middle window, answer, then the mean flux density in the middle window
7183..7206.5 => -0.04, 29.1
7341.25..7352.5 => 0.04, 26.9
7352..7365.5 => 0.08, 25.9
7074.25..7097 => -0.05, 29.5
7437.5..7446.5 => 0.02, 27.1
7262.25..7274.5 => 0.04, 26.8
